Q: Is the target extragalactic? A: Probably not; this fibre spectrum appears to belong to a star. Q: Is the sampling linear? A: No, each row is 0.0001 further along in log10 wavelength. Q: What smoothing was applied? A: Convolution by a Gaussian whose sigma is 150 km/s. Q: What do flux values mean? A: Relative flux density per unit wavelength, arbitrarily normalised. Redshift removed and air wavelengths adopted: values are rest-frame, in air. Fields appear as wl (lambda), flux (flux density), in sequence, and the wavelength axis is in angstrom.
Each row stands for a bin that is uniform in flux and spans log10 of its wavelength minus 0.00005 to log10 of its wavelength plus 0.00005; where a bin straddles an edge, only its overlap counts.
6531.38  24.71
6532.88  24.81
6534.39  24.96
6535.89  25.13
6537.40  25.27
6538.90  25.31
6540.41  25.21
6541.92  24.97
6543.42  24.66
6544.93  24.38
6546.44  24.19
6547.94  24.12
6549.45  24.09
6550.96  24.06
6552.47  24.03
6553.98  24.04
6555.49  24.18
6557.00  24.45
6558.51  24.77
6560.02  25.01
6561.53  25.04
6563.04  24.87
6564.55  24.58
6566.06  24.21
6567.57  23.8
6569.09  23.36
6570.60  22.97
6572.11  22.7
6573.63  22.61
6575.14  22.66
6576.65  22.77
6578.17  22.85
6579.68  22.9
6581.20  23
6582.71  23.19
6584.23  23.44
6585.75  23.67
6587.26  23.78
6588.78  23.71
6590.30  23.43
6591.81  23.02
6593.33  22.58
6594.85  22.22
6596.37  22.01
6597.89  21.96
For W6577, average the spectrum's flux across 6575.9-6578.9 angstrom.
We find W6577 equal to 22.8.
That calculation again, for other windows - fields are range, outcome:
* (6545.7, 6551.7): 24.1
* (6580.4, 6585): 23.2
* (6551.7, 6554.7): 24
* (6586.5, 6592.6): 23.5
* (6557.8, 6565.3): 24.9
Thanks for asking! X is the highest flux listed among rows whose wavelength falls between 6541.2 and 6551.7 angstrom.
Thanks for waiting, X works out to 24.97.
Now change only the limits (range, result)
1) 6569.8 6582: 23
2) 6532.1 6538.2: 25.27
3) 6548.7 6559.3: 24.77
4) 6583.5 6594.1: 23.78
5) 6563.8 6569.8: 24.58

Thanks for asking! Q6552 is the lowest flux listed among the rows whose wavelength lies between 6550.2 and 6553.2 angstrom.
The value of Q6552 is 24.03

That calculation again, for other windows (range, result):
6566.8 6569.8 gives 23.36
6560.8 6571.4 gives 22.97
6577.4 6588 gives 22.85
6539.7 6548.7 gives 24.12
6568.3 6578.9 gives 22.61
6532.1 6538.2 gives 24.81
